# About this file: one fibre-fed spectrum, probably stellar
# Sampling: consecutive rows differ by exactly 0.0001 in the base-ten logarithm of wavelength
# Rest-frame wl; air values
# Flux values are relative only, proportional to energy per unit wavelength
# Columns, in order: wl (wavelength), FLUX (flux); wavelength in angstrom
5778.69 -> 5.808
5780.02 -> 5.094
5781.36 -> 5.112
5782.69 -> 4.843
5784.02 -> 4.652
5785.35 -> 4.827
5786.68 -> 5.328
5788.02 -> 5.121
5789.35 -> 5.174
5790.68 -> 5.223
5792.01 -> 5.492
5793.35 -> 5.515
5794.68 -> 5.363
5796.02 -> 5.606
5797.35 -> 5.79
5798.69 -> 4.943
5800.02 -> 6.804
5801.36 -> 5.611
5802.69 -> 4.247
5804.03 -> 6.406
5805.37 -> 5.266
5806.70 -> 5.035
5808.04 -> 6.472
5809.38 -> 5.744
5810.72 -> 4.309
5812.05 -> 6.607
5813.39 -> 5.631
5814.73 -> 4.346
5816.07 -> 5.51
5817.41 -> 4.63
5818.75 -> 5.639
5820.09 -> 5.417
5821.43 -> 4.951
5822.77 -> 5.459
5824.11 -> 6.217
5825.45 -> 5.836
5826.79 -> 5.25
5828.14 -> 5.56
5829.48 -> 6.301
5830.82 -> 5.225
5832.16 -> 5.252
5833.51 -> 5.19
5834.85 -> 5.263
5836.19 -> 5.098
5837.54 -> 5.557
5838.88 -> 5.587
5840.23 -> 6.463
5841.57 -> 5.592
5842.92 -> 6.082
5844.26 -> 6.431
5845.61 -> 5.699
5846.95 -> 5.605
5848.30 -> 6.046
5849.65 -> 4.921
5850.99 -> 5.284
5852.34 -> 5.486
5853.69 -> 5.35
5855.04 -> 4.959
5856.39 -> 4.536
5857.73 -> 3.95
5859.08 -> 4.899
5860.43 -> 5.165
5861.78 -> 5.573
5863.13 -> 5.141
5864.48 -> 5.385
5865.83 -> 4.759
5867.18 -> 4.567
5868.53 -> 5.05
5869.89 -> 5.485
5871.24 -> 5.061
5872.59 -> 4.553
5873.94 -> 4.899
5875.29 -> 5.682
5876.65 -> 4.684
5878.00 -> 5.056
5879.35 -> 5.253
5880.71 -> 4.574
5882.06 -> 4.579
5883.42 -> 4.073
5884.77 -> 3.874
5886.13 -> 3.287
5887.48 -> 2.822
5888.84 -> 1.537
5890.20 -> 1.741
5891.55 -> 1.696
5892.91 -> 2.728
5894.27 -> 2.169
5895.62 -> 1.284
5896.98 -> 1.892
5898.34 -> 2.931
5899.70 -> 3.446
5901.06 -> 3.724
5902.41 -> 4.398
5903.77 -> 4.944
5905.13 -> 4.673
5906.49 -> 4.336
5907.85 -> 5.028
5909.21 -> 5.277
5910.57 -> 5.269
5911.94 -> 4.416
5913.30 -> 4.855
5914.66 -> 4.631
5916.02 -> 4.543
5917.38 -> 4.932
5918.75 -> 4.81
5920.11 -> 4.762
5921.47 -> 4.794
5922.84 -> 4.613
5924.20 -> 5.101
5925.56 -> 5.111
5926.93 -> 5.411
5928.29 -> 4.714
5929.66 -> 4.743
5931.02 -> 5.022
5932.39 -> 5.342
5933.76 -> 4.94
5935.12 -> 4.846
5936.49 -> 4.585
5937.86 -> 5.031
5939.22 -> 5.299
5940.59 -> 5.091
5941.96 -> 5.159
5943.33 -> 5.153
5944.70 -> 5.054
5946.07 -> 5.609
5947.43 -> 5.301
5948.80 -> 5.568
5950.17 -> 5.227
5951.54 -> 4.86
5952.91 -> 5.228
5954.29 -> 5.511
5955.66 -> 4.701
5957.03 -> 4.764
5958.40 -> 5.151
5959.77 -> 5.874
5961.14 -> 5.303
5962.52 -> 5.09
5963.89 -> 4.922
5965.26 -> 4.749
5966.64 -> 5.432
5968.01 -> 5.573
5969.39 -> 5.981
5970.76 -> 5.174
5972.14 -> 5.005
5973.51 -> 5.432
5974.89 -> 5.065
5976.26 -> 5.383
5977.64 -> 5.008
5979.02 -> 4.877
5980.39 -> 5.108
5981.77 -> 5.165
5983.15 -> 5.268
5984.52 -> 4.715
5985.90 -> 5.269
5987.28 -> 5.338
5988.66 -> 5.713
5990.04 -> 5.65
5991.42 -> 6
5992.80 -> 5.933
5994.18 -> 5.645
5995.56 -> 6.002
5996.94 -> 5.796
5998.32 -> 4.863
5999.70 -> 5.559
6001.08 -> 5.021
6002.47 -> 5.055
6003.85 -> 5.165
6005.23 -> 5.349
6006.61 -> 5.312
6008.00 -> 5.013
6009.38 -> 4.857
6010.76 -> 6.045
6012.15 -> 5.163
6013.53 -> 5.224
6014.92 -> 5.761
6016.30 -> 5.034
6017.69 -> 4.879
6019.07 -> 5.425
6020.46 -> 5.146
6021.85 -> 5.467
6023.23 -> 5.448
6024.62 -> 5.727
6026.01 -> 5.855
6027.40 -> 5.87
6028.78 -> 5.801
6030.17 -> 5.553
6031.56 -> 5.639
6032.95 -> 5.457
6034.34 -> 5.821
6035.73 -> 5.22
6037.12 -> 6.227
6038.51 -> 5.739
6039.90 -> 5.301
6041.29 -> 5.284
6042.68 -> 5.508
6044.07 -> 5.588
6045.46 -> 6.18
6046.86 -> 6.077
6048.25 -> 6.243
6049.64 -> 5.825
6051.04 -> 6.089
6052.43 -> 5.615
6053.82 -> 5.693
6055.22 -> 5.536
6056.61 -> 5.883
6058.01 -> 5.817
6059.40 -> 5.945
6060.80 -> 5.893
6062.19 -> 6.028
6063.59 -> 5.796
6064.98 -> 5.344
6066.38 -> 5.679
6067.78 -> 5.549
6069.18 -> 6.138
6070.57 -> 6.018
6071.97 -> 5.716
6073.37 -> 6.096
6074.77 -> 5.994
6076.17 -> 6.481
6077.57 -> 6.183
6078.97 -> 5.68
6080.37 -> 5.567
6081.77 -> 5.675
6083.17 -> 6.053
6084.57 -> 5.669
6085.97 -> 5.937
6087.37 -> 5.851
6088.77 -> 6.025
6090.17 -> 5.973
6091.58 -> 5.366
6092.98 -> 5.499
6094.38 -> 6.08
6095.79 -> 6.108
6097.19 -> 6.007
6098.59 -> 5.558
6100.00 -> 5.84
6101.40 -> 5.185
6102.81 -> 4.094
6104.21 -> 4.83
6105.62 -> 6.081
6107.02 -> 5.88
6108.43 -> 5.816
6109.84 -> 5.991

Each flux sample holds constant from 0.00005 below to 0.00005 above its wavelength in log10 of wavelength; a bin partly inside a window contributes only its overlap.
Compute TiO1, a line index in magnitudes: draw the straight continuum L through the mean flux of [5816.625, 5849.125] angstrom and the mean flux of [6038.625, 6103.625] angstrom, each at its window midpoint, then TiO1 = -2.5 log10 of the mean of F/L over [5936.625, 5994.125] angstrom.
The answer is 0.09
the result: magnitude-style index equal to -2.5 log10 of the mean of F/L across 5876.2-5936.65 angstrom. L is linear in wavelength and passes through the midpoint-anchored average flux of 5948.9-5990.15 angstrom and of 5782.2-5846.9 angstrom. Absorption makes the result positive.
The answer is 0.266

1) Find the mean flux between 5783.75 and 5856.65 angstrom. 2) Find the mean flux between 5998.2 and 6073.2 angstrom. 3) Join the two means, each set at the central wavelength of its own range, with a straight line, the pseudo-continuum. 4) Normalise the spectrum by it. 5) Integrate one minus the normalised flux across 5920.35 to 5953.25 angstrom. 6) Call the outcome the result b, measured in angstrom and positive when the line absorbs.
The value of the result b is 2.8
